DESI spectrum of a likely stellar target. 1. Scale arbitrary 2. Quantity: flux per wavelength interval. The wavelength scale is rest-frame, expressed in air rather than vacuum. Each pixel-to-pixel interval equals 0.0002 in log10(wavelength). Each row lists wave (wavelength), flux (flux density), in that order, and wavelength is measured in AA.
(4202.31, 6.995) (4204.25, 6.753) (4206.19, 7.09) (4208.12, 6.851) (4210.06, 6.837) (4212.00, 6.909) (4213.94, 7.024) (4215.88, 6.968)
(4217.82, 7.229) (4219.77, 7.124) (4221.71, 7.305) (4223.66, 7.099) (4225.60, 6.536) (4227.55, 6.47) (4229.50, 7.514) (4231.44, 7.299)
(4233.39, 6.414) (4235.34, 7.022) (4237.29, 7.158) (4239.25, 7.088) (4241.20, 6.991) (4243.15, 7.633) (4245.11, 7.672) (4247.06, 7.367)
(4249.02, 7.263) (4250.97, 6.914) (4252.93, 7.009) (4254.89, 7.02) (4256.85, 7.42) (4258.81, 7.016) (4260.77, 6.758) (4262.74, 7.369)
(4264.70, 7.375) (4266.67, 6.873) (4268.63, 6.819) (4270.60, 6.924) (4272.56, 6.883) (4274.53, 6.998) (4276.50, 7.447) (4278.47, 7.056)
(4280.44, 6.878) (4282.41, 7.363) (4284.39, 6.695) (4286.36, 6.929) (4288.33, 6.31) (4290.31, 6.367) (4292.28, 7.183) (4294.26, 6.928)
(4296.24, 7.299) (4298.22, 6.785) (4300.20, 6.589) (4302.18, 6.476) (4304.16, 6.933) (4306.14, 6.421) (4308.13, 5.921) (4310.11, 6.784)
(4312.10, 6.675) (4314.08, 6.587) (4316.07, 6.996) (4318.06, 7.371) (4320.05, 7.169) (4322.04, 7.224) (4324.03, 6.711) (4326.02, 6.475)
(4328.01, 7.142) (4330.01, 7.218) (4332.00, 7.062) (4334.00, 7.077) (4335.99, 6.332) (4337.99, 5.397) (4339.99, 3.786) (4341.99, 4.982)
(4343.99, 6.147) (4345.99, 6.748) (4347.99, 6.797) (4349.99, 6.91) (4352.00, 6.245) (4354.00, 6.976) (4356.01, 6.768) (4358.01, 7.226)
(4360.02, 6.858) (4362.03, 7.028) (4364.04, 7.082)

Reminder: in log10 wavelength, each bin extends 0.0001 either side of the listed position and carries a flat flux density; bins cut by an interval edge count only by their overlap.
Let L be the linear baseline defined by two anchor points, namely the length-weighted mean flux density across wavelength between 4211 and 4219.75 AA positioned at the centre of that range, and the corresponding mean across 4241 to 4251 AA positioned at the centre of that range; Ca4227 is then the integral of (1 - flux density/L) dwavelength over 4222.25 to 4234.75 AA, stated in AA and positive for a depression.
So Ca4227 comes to 0.5 AA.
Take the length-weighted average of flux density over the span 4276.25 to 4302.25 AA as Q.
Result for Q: 6.88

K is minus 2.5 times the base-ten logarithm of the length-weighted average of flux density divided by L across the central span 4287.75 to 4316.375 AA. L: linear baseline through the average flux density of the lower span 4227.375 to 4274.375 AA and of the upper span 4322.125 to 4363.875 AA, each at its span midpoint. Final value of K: 0.02 mag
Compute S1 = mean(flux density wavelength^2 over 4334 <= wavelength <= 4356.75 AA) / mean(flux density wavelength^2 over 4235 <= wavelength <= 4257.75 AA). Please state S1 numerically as 0.89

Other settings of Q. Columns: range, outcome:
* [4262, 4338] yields 6.86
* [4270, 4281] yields 7.04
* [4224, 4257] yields 7.1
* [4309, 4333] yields 6.95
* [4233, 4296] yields 7.04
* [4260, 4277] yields 7.04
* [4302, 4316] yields 6.58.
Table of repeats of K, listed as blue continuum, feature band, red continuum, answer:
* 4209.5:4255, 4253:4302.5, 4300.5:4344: -0.03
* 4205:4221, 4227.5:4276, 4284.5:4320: -0.03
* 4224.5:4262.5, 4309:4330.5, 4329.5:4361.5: -0.06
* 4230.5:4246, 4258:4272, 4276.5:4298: 0.00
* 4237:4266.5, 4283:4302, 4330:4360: 0.01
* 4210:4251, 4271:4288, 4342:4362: -0.01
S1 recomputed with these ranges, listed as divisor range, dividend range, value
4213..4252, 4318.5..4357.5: 0.96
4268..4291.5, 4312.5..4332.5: 1.03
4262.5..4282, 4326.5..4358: 0.94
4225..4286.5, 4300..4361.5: 0.96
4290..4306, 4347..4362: 1.03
